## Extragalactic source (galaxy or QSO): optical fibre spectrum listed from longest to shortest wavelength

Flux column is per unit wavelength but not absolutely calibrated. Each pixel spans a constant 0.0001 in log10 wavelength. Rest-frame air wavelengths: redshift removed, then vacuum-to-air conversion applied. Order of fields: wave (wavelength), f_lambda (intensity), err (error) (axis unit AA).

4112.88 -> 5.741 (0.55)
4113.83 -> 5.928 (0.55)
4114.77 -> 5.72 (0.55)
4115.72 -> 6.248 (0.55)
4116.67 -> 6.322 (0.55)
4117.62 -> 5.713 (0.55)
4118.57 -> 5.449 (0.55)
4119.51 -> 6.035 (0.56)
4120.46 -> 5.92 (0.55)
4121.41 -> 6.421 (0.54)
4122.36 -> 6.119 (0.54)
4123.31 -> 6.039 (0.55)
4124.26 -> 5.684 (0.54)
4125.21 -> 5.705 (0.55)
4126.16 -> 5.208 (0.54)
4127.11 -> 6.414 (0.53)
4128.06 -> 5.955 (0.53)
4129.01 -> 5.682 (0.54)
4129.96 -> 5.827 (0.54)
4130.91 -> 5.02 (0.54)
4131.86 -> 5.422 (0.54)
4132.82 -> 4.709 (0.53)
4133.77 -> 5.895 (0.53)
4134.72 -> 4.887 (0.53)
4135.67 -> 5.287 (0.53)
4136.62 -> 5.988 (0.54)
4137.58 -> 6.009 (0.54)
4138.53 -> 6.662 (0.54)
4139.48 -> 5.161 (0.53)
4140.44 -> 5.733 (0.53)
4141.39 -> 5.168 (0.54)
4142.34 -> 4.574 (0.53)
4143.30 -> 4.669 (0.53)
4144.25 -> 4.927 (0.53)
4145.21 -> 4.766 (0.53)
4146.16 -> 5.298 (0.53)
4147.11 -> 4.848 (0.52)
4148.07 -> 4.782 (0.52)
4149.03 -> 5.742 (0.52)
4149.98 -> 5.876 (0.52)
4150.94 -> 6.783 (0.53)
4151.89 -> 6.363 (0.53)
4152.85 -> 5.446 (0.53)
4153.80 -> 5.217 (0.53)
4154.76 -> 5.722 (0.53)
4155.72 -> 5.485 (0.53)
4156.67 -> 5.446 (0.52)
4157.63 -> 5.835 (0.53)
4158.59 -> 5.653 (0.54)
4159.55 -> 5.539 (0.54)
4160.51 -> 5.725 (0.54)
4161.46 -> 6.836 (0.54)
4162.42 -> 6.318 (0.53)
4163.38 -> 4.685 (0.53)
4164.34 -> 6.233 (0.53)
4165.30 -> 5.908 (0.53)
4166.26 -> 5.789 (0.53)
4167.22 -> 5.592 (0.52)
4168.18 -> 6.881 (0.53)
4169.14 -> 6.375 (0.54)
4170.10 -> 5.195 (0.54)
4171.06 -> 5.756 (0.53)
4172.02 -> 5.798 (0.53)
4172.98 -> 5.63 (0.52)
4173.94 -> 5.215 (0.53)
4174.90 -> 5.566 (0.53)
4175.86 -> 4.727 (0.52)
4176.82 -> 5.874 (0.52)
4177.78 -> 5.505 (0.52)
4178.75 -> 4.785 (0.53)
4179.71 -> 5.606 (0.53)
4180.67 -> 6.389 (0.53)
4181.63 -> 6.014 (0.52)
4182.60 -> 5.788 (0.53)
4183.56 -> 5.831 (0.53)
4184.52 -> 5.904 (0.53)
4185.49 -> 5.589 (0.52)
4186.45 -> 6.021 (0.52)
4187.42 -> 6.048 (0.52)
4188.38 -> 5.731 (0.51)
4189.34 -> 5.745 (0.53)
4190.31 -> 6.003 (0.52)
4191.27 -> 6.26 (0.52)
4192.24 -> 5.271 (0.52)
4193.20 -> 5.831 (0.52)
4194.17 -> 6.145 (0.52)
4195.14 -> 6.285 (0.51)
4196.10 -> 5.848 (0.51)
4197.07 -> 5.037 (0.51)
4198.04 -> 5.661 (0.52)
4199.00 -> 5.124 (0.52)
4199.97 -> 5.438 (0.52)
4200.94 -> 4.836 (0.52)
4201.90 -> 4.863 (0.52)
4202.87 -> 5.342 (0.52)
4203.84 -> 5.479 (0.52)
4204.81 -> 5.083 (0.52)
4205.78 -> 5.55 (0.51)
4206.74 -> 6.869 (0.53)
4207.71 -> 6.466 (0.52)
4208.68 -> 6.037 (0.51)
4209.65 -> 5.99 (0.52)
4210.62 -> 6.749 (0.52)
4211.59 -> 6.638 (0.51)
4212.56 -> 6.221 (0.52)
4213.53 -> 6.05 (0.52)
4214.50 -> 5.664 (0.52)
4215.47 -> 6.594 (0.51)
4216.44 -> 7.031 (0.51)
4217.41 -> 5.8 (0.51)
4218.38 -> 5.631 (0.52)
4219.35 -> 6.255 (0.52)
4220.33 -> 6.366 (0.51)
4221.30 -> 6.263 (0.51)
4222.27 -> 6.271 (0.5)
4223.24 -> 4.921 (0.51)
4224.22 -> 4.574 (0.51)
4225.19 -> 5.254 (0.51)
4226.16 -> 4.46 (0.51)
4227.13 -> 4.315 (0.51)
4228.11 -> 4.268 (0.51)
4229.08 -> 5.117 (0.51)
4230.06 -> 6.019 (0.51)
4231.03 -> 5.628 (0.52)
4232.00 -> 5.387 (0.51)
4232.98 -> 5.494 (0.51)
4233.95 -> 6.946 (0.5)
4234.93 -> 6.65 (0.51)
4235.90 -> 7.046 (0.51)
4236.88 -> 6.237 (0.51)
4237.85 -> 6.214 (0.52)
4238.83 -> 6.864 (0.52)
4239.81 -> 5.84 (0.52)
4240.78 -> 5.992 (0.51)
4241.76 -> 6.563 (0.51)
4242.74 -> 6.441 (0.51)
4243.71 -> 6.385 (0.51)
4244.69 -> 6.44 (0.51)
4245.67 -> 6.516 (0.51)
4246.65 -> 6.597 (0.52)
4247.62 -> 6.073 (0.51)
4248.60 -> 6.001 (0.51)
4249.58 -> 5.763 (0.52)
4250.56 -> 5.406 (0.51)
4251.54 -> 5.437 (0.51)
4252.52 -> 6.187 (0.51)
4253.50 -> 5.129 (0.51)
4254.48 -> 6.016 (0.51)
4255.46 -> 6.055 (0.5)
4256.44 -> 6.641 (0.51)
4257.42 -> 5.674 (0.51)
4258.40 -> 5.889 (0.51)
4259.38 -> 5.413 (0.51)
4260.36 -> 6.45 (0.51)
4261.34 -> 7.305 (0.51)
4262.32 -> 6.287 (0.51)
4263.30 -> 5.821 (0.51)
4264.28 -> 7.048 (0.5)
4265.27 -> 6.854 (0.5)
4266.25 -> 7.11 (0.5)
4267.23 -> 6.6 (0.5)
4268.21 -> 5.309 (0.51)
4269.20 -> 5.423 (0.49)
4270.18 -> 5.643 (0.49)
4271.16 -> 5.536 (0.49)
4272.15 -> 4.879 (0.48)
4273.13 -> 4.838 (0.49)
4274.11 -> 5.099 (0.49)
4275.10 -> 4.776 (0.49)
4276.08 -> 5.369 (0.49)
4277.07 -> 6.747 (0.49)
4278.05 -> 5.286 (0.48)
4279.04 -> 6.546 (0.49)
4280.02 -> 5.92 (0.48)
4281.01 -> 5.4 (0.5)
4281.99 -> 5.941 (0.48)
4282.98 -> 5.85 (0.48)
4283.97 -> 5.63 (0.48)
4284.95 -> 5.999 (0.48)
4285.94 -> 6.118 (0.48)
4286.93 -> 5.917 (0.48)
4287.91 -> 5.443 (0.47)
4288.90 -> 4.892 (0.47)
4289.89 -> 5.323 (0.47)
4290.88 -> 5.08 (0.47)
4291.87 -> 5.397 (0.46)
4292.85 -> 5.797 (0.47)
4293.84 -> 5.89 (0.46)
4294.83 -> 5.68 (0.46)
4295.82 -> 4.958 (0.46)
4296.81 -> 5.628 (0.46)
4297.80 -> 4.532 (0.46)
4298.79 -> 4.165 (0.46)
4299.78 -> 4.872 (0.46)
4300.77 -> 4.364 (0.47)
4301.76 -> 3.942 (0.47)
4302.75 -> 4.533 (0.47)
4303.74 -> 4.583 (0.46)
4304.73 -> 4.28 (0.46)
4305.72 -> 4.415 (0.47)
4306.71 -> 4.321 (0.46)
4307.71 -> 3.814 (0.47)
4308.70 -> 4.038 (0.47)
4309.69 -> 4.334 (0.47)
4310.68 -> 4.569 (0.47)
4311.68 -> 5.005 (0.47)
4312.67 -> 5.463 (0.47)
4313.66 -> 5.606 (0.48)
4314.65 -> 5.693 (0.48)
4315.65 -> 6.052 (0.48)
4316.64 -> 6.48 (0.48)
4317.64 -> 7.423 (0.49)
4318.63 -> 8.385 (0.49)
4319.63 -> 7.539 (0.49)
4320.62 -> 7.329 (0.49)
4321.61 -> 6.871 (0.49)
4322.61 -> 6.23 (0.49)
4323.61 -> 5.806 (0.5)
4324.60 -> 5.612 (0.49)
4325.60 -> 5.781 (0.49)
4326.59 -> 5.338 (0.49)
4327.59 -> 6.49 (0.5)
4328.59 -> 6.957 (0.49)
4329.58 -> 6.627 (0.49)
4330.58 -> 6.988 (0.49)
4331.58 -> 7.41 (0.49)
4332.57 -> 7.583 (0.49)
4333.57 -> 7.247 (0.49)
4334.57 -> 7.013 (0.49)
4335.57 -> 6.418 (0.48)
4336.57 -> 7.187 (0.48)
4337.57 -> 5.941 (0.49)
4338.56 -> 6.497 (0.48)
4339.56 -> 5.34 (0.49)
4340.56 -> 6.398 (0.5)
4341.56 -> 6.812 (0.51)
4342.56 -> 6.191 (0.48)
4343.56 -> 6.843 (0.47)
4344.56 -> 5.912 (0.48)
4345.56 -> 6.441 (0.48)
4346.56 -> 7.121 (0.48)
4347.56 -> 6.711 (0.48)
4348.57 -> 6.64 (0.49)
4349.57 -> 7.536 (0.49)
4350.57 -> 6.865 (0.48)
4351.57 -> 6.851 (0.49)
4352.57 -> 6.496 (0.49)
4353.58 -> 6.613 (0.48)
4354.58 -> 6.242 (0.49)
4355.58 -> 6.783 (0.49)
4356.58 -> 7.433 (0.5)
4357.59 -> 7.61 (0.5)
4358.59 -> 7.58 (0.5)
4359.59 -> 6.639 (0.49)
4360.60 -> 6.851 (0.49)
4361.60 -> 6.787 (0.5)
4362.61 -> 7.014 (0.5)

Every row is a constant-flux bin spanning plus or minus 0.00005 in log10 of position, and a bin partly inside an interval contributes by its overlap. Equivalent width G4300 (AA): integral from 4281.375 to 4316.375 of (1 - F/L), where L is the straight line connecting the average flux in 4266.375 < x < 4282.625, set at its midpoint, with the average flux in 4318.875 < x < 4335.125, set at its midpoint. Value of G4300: 5.8 AA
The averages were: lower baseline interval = 5.62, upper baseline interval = 6.7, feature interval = 5.1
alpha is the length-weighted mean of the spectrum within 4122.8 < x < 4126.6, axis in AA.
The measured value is 5.67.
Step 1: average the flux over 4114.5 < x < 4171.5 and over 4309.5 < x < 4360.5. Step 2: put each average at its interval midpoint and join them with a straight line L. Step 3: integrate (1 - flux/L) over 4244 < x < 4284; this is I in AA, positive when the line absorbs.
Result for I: 1.9 AA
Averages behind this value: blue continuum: 5.68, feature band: 5.93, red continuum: 6.54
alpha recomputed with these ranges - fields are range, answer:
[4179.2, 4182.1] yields 6.01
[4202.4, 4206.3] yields 5.38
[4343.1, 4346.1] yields 6.41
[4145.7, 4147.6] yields 5.07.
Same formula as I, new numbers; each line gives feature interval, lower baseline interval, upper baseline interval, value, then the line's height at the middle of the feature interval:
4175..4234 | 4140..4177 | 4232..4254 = 1.9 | 5.91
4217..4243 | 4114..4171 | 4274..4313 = -2.1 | 5.37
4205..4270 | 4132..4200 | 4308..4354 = -0.7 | 5.97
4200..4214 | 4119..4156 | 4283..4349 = -0.4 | 5.68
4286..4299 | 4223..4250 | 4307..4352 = 1.7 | 6.15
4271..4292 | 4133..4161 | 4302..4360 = 1.7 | 6.05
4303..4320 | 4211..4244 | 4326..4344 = 2.9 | 6.47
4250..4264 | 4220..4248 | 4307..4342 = 0.0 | 5.98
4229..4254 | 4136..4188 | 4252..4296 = -1.5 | 5.76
